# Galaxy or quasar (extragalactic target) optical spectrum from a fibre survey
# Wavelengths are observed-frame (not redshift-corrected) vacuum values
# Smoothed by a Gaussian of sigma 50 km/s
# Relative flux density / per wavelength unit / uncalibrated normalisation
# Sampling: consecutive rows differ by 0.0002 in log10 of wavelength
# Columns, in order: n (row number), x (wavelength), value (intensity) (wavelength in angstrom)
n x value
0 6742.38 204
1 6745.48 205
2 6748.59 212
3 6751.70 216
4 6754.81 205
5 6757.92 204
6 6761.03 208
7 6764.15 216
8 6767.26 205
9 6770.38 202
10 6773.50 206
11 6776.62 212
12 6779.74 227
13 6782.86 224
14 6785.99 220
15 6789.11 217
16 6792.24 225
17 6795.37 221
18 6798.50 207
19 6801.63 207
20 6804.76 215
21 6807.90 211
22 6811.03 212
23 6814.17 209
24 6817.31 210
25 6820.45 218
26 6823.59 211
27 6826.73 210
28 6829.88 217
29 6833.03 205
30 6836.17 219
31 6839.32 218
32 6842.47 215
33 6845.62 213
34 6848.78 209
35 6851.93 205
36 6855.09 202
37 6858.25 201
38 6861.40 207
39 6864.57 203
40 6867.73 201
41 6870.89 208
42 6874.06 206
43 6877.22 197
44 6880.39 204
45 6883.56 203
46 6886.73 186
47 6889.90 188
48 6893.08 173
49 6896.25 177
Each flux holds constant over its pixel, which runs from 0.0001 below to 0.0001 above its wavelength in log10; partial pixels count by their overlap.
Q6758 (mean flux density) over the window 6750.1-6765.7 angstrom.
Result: 210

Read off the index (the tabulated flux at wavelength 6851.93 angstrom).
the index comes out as 205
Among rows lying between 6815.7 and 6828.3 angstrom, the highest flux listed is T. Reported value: 218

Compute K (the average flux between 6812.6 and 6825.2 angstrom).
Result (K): 212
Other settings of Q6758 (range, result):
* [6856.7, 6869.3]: 203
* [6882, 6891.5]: 192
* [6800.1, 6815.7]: 211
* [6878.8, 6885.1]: 203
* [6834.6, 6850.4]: 215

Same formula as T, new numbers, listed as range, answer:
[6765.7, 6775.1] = 206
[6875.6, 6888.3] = 204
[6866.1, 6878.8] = 208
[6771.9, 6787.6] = 227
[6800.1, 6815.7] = 215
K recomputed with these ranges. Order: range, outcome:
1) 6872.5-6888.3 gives 199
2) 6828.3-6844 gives 215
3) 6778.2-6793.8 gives 223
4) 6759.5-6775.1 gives 207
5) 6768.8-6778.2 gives 207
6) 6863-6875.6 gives 205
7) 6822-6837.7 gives 212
